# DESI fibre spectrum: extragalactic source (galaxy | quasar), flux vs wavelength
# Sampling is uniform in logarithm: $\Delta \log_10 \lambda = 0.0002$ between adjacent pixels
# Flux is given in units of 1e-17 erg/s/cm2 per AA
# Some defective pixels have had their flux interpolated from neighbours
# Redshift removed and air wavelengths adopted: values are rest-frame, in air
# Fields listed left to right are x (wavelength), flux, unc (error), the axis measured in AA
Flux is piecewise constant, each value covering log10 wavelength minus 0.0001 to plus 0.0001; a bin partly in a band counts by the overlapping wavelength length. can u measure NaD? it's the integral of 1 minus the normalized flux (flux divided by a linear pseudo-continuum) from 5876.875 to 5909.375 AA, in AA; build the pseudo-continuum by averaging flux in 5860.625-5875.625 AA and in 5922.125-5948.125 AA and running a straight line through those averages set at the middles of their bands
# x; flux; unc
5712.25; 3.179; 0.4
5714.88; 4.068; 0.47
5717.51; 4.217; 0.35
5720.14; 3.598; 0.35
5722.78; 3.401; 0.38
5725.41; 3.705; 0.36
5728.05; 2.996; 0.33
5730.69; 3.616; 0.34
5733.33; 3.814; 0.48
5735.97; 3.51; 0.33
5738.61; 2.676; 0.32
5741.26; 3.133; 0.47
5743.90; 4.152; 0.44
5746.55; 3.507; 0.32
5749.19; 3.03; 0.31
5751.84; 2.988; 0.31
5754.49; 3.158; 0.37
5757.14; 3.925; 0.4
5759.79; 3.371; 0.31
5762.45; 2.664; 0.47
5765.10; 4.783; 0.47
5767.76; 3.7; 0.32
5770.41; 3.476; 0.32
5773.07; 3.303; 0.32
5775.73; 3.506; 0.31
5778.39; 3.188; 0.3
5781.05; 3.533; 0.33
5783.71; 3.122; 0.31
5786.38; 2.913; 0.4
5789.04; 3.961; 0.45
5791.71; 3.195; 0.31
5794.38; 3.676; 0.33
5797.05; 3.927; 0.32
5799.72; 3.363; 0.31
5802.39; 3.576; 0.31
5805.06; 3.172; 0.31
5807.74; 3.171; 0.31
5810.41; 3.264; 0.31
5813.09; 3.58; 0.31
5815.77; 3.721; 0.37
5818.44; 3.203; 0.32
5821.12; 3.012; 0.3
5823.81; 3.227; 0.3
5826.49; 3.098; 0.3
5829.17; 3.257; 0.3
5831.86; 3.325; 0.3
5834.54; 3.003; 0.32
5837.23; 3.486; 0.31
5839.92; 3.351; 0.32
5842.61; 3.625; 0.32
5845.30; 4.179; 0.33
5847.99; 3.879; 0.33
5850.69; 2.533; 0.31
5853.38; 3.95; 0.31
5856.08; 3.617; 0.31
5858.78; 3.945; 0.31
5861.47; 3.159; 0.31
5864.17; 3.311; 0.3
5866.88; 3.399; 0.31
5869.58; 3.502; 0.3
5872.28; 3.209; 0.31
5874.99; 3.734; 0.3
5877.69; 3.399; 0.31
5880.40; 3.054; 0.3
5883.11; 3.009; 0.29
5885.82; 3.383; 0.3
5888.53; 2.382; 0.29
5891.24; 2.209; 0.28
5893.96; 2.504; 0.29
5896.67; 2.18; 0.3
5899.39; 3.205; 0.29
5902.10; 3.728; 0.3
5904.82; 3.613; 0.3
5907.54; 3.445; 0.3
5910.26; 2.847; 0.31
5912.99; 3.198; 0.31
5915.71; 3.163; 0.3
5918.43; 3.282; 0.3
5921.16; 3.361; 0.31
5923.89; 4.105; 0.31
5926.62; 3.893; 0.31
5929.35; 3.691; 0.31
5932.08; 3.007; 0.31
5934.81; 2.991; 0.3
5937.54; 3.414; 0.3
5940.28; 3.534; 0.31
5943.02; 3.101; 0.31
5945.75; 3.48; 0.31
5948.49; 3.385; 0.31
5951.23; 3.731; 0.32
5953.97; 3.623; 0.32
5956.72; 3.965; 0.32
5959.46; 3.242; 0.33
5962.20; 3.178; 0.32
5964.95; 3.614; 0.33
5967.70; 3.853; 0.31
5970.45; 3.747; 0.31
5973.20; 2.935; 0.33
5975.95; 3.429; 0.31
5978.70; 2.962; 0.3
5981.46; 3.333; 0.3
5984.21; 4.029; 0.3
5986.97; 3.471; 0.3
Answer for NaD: 3.9 AA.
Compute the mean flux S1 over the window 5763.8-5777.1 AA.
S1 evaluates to 3.75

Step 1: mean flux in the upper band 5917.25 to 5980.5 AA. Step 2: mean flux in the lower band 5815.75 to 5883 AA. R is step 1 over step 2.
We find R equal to 1.02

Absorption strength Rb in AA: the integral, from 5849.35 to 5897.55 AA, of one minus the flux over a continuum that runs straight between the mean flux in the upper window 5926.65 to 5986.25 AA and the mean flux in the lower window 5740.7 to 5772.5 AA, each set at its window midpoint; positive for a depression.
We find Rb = 4.5 AA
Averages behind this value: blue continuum 3.5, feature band 3.15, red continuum 3.45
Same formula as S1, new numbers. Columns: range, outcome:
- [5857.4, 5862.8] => 3.56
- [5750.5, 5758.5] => 3.36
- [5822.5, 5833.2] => 3.23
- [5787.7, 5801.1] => 3.62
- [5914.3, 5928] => 3.56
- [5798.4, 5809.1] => 3.32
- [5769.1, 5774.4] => 3.39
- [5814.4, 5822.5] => 3.31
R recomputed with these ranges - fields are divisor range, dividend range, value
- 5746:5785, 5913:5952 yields 1.00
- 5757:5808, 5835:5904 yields 0.94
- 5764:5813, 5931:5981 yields 0.98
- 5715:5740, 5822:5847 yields 0.96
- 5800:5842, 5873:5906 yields 0.92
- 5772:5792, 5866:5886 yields 1.00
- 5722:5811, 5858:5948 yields 0.95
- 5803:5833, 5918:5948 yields 1.05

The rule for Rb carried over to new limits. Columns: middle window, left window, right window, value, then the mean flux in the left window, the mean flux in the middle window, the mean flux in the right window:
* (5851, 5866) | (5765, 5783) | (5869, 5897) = -2.0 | 3.55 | 3.52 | 2.97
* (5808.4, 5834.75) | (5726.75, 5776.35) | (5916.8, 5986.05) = 1.3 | 3.44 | 3.28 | 3.47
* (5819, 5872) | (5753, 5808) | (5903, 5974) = 0.8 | 3.46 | 3.41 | 3.44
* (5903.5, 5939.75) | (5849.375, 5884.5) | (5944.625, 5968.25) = 1.0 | 3.37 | 3.39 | 3.55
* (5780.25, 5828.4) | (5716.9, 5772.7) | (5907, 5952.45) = 1.2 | 3.48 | 3.37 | 3.39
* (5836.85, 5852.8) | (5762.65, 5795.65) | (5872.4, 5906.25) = -1.5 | 3.5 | 3.53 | 3.04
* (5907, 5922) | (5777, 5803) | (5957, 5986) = 1.1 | 3.44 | 3.2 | 3.45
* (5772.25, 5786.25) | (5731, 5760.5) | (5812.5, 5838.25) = 0.2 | 3.4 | 3.3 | 3.28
